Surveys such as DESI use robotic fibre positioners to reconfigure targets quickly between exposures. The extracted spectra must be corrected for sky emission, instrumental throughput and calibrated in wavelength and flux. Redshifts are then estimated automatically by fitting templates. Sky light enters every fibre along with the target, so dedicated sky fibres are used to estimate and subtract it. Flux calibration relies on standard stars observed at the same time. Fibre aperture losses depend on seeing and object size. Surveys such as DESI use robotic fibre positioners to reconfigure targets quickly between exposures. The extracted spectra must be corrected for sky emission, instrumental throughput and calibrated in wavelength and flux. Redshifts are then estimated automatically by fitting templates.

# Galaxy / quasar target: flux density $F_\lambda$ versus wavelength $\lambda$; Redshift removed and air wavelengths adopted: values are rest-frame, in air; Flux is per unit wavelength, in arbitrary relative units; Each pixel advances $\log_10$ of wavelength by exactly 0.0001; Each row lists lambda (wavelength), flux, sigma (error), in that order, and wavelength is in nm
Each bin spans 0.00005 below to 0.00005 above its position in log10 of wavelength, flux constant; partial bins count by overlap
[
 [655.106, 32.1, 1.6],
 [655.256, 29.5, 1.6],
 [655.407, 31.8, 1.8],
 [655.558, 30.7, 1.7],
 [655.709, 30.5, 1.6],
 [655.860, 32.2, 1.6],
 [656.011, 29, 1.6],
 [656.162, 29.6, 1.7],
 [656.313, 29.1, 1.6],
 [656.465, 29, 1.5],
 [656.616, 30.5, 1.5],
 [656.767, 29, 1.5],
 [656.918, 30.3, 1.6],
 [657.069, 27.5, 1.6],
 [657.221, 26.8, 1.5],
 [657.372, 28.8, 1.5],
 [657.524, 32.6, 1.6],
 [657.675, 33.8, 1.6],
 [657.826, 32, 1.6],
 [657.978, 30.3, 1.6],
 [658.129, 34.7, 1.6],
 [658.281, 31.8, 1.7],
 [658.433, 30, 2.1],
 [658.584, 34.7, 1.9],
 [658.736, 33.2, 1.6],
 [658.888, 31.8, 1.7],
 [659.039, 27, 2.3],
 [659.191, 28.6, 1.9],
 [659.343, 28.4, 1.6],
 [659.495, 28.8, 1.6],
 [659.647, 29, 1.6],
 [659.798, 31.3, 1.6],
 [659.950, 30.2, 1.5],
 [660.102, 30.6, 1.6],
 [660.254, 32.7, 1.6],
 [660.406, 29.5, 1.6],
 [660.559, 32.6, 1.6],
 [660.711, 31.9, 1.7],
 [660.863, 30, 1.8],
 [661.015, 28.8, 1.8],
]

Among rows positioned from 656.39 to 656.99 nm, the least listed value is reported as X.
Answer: 29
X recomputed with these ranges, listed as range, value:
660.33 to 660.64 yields 29.5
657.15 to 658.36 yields 26.8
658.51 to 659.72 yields 27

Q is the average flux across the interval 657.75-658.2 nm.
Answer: 32.3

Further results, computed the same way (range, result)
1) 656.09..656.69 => 29.5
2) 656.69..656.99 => 29.7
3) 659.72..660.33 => 31.2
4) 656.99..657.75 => 29.9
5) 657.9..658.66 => 32.3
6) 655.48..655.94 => 31.1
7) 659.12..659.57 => 28.6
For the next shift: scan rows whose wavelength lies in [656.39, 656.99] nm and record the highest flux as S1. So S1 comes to 30.5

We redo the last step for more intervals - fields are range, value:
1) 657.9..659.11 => 34.7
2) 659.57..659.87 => 31.3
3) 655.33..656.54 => 32.2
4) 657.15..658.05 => 33.8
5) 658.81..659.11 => 31.8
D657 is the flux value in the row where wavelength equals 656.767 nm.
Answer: 29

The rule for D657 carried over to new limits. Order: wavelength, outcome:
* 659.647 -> 29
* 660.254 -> 32.7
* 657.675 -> 33.8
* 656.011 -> 29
